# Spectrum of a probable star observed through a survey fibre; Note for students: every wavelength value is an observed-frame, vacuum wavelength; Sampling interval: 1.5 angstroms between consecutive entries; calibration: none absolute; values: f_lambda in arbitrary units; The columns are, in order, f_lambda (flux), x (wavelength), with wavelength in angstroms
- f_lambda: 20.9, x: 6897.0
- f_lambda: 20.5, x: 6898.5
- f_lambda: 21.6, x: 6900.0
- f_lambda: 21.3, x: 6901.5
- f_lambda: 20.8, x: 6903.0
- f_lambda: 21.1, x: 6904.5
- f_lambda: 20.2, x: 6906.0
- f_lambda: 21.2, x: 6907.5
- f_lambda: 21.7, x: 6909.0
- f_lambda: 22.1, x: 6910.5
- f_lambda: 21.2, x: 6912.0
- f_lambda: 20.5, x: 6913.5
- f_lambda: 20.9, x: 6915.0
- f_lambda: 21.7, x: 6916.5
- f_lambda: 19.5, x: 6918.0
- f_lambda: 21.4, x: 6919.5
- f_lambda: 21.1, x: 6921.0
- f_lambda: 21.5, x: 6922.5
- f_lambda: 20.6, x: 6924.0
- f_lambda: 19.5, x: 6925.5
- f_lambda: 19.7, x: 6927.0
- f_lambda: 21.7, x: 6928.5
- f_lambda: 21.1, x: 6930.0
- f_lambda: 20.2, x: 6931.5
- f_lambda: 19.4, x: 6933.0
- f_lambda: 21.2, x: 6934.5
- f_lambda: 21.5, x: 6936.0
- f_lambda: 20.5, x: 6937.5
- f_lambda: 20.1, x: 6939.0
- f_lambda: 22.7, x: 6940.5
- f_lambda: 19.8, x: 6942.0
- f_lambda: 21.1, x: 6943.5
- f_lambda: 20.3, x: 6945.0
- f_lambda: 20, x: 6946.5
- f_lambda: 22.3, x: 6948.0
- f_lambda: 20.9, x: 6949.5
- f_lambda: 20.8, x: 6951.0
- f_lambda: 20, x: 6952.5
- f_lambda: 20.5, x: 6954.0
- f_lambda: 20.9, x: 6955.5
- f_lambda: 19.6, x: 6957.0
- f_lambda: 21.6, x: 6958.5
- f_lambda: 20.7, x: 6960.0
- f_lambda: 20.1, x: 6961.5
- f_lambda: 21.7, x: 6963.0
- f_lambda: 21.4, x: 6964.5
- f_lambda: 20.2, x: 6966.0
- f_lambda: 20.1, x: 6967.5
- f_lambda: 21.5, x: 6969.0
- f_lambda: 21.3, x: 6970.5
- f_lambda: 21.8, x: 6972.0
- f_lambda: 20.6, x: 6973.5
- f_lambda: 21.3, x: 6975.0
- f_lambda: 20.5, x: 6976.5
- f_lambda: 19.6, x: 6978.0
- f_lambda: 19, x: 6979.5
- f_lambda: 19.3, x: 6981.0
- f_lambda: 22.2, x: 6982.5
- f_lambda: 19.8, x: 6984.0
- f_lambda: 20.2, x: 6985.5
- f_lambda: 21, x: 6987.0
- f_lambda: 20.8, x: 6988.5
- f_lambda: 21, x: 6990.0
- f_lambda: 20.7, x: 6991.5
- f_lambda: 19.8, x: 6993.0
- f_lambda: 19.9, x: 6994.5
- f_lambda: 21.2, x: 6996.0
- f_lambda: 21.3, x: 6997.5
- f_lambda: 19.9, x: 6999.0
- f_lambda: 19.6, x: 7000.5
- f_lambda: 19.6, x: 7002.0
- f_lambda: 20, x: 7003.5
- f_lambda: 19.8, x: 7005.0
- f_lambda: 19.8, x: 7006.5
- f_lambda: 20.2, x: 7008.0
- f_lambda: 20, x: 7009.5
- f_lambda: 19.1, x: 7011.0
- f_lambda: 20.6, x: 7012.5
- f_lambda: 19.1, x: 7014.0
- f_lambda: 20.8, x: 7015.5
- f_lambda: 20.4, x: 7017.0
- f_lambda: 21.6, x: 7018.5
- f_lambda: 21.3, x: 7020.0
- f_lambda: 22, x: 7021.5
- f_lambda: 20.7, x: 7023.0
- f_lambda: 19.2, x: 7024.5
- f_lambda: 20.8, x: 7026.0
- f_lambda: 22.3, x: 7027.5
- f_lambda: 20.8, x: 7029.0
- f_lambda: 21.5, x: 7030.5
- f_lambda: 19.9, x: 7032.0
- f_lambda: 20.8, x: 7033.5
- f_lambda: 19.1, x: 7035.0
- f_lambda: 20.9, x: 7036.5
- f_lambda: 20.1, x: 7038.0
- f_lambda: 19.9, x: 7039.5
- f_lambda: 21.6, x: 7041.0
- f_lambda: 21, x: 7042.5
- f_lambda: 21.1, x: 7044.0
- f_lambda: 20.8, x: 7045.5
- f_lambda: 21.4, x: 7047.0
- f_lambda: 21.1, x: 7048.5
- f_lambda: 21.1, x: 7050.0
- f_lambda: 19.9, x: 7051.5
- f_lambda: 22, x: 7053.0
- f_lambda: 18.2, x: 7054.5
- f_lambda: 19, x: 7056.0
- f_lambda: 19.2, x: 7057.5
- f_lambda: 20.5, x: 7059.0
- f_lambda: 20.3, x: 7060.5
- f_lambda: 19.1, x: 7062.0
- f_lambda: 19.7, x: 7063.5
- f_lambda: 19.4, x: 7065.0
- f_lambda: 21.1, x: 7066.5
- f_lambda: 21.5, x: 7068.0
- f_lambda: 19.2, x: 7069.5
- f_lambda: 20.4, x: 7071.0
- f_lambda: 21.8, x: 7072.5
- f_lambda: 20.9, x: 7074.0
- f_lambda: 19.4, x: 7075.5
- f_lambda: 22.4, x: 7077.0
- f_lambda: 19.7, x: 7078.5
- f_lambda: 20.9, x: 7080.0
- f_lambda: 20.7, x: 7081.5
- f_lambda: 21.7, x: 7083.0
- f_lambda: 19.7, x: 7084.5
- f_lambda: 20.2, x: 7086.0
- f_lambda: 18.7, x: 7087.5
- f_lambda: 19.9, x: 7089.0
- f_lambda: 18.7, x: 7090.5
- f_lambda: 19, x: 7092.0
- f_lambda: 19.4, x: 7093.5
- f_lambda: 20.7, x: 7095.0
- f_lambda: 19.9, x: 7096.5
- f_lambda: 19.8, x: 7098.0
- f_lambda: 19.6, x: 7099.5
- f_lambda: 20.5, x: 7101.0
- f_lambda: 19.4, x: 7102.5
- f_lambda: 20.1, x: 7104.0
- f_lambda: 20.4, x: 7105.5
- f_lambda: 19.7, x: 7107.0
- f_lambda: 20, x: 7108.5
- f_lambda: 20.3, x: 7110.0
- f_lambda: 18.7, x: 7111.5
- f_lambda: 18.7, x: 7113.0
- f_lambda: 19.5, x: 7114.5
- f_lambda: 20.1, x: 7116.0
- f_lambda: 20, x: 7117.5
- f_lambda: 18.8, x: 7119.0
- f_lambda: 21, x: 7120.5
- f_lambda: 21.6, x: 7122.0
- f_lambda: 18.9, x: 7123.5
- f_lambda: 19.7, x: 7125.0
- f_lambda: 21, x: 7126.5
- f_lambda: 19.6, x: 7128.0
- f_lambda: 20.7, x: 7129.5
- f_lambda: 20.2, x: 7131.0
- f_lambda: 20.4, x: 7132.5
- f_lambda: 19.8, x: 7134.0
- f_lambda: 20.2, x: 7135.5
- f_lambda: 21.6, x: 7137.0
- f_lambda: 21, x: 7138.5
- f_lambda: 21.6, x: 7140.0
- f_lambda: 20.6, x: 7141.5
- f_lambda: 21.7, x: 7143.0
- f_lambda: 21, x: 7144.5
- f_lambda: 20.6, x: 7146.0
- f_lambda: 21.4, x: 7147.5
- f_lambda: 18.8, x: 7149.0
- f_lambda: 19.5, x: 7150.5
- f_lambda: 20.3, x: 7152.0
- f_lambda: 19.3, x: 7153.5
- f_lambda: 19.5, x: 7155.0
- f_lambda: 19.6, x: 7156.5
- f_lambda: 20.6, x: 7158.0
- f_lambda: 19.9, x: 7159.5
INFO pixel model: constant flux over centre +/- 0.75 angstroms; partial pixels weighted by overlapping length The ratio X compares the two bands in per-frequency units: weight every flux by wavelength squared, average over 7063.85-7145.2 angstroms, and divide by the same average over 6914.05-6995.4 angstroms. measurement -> 1.0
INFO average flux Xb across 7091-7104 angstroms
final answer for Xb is 19.8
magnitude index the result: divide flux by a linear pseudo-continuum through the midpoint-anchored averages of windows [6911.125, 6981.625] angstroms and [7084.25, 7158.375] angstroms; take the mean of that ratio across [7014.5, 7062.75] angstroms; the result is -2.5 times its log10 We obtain -0.01 mag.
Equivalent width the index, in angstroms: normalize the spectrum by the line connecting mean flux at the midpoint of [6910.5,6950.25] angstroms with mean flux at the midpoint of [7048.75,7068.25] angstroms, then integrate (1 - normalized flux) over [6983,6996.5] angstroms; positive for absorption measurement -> 0.0 angstroms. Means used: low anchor 20.8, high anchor 20.1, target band 20.5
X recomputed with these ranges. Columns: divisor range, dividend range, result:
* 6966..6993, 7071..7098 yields 1.01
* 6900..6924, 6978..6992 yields 0.99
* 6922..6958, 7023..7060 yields 1.02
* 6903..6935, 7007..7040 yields 1.01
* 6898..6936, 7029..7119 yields 1.01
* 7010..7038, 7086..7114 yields 0.98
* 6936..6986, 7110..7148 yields 1.03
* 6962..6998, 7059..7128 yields 1.00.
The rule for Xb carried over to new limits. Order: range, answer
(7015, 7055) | 20.8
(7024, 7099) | 20.3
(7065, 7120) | 20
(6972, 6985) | 20.4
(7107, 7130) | 19.9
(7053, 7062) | 19.6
